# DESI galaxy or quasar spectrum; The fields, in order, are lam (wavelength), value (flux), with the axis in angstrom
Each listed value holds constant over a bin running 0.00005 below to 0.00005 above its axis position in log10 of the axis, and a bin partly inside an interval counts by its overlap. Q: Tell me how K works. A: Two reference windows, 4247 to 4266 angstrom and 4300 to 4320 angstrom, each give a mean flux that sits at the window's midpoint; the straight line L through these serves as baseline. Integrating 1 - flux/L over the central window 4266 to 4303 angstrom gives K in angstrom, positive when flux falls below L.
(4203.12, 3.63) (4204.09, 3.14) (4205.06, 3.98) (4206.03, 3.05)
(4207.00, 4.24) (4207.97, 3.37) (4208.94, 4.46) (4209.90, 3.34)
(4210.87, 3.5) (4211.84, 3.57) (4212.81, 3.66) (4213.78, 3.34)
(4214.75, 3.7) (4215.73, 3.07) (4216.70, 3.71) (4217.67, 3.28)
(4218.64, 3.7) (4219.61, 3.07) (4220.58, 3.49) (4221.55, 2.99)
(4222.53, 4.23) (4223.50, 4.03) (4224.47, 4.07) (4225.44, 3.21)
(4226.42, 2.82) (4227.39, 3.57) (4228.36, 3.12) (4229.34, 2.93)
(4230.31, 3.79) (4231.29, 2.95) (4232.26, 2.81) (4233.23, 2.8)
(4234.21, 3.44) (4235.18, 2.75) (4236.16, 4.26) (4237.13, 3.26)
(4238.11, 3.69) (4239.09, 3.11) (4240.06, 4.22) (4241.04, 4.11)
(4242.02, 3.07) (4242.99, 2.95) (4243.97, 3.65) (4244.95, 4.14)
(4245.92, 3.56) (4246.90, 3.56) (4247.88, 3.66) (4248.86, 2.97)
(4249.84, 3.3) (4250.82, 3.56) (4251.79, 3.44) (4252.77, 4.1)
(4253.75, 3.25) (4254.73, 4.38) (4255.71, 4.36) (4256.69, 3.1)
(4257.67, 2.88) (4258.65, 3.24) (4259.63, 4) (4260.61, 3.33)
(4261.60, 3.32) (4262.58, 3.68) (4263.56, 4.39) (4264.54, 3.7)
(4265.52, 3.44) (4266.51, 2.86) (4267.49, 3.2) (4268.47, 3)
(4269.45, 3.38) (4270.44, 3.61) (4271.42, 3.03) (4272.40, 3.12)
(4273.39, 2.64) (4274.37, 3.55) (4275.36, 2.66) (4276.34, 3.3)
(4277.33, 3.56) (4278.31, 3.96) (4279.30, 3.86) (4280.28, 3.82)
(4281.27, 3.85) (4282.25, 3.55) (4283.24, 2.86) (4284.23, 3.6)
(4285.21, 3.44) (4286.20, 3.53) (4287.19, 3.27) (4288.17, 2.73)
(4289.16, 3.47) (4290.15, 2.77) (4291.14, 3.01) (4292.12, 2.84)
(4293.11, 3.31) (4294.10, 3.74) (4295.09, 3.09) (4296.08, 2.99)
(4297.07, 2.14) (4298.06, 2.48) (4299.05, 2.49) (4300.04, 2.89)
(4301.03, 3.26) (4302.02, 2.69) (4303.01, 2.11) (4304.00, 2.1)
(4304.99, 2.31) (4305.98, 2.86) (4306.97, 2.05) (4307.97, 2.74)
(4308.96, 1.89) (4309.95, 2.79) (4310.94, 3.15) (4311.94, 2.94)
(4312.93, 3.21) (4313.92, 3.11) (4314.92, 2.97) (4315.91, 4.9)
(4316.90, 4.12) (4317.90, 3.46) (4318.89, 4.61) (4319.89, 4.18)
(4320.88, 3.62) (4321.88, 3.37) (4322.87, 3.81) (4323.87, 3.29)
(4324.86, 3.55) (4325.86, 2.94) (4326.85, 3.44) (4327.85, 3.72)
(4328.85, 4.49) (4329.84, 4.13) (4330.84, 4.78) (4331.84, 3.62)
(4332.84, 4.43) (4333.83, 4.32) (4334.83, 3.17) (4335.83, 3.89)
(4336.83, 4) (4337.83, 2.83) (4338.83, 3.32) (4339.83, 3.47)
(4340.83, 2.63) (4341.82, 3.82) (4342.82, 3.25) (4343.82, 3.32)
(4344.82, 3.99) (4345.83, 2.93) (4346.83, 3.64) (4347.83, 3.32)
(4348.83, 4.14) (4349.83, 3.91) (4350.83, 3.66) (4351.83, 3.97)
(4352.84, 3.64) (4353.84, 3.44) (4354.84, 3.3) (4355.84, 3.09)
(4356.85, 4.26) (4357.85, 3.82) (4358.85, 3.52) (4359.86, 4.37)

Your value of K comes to 1.6 angstrom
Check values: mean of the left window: 3.58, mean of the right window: 3.05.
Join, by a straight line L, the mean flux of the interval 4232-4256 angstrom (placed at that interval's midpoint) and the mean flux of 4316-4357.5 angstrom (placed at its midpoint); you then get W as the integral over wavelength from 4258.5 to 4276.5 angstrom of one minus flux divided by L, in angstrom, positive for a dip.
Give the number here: 1.2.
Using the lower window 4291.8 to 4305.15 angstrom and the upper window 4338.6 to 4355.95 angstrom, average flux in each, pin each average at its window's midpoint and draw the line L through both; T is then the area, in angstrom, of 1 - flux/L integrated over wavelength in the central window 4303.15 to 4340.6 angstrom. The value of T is -3.66 angstrom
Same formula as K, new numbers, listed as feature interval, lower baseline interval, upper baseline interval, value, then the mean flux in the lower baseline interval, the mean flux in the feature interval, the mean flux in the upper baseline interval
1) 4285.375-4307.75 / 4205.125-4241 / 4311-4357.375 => 4.7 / 3.47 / 2.83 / 3.65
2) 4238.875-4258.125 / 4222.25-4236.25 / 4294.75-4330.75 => -1.5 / 3.35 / 3.58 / 3.18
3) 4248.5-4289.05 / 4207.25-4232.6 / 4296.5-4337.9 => -0.6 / 3.46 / 3.44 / 3.31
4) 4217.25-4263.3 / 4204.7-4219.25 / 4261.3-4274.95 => -0.2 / 3.59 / 3.48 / 3.35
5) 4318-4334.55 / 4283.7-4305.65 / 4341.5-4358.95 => -2.8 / 2.92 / 3.88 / 3.61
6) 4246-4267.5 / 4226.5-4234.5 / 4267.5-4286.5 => -1.7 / 3.15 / 3.54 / 3.38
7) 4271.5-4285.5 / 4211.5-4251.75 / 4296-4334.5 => -0.2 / 3.44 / 3.4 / 3.29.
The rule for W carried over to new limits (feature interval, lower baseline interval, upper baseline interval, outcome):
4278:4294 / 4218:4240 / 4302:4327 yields -0.6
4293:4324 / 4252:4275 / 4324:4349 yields 4.2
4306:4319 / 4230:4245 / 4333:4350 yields 1.2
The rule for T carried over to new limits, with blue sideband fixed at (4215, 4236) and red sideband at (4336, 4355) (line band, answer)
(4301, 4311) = 2.8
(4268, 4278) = 0.6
